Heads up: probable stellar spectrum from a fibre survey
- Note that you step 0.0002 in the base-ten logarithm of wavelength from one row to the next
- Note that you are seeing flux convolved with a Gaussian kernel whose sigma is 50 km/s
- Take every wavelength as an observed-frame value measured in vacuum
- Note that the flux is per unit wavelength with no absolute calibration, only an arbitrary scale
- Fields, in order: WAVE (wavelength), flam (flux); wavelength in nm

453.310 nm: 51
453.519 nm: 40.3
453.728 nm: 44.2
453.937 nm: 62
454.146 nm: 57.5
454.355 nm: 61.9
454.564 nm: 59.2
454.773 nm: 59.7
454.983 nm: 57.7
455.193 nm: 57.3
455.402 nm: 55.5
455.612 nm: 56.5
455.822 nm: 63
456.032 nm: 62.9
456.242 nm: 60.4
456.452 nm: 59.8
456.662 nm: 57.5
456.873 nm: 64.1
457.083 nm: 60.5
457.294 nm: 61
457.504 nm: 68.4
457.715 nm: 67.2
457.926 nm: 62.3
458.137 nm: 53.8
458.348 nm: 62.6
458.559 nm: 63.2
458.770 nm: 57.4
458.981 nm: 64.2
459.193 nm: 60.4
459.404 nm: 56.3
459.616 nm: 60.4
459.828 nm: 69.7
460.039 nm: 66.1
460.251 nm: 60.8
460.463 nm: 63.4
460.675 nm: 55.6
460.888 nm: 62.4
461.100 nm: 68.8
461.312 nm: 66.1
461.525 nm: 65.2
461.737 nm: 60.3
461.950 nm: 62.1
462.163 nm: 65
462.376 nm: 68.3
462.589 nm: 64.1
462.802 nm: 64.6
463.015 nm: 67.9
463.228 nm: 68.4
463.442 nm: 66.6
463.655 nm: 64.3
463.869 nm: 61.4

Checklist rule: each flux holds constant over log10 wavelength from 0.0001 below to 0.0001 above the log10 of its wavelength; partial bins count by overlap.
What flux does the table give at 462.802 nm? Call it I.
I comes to 64.6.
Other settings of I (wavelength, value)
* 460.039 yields 66.1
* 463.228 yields 68.4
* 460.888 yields 62.4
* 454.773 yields 59.7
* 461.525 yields 65.2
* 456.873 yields 64.1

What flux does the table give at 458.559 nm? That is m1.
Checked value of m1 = 63.2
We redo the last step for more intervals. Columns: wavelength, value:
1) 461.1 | 68.8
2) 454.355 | 61.9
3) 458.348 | 62.6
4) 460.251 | 60.8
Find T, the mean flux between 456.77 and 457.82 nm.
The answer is 64.3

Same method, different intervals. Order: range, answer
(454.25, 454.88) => 60.3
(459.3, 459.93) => 62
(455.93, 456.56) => 61.1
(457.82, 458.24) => 58.1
